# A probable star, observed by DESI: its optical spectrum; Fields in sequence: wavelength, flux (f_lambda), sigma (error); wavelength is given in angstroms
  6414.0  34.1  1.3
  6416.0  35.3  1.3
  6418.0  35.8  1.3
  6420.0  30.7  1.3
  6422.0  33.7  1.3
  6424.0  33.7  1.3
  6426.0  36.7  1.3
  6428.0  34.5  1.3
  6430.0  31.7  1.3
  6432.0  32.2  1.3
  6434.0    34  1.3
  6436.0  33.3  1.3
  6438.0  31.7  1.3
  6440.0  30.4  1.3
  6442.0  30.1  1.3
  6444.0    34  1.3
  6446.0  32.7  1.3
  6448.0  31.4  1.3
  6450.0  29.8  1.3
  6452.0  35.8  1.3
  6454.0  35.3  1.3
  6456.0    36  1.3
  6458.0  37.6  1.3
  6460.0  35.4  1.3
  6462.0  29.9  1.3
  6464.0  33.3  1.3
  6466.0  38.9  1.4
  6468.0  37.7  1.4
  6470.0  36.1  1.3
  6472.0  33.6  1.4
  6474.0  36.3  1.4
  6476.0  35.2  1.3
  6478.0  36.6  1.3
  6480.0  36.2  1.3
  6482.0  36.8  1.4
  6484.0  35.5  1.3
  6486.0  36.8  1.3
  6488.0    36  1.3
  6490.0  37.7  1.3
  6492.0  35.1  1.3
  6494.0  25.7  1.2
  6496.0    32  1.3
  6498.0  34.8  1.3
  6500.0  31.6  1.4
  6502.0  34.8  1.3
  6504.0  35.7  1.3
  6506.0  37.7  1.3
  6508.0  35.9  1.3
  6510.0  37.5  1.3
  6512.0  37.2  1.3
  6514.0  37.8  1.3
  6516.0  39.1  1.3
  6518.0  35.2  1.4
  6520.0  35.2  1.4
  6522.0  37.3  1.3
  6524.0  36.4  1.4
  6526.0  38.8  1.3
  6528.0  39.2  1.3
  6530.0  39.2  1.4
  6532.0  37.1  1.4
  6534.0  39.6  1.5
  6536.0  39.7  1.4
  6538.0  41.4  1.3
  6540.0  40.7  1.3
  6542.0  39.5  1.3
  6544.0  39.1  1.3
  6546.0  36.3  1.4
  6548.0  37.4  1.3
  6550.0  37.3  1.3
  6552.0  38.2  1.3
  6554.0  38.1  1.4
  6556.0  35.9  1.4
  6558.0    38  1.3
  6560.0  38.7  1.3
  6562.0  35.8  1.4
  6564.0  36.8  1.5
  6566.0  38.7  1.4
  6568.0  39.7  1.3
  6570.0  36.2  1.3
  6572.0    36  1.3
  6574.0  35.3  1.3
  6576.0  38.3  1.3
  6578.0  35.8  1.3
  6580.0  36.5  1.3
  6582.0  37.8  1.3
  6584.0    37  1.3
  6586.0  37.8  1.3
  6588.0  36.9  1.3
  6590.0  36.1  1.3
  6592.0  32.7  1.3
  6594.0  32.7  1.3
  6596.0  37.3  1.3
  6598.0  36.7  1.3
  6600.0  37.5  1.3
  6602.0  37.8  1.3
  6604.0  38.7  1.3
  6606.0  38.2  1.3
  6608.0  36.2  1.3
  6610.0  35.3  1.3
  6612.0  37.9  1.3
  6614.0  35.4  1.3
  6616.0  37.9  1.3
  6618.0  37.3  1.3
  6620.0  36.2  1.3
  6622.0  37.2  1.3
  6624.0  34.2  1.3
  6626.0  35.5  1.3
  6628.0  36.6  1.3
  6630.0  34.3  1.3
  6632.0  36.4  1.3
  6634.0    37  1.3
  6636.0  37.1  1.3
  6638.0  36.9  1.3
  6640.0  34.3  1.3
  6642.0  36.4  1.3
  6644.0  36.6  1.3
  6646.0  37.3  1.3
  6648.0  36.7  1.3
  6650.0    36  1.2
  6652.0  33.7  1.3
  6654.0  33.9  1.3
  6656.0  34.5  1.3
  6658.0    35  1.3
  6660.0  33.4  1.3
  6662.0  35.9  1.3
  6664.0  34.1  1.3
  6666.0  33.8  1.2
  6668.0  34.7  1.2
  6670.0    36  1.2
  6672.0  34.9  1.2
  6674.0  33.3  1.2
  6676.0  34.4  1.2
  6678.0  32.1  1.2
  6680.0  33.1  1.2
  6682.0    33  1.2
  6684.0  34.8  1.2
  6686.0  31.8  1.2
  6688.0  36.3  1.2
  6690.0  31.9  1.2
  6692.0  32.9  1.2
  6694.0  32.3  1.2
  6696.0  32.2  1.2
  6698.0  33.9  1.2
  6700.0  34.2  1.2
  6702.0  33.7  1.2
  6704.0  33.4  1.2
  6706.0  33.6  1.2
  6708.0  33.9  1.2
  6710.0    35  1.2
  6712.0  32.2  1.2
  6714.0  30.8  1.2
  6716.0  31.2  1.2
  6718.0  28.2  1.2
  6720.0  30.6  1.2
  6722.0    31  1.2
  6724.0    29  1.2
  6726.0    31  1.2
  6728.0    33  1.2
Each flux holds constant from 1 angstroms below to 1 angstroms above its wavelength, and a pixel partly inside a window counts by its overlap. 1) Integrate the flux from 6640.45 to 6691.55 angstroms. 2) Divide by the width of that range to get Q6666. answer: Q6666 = 34.5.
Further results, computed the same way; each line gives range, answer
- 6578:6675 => 35.9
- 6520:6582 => 37.9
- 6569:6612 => 36.5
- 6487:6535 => 36.1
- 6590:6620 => 36.5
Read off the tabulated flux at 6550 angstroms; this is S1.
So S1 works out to 37.3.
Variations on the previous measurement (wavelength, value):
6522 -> 37.3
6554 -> 38.1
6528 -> 39.2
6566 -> 38.7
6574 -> 35.3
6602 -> 37.8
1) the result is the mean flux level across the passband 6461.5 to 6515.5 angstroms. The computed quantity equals 35.4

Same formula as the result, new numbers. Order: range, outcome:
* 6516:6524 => 36.4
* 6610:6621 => 36.8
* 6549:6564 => 37.4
